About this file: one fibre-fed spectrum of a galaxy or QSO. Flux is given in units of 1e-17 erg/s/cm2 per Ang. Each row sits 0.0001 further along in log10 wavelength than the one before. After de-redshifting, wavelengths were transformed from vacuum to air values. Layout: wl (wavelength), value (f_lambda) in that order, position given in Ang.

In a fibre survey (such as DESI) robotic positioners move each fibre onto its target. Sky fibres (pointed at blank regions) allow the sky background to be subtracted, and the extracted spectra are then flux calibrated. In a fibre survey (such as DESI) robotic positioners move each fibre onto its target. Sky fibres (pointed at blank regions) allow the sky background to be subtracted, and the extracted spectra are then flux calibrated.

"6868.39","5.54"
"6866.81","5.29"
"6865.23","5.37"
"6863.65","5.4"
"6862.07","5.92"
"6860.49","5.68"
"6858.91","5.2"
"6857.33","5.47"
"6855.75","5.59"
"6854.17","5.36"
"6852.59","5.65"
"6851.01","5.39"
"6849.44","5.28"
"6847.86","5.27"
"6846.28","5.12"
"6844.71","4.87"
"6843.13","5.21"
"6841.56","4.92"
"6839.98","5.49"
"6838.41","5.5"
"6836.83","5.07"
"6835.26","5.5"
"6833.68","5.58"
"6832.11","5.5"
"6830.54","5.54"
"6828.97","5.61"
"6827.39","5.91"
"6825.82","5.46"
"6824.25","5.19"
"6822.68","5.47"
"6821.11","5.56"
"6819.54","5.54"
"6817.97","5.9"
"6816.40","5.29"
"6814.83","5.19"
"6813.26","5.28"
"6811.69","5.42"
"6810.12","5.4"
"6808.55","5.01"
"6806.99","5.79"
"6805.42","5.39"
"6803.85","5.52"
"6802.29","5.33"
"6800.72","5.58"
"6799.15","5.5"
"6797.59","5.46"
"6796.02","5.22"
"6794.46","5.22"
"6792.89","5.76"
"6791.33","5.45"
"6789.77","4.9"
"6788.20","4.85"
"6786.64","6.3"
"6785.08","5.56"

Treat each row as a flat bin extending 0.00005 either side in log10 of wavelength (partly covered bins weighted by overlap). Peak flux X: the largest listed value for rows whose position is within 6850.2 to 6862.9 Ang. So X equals 5.92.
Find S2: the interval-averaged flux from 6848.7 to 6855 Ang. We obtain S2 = 5.42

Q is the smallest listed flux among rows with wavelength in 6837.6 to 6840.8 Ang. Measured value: 5.49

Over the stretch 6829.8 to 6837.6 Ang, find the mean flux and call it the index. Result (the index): 5.44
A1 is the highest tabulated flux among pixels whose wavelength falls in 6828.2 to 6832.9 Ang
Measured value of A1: 5.61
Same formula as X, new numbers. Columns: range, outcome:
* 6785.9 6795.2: 6.3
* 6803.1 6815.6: 5.79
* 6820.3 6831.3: 5.91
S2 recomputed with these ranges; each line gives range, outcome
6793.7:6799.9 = 5.35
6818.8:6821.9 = 5.55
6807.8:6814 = 5.27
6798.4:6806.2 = 5.46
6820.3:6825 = 5.41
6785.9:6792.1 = 5.37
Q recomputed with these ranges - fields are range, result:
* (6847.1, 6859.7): 5.2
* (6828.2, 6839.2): 5.07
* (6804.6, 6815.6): 5.01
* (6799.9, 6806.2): 5.33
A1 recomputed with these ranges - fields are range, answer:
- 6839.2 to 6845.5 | 5.49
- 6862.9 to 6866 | 5.4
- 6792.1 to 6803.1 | 5.76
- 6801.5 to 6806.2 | 5.52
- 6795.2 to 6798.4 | 5.46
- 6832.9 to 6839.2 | 5.58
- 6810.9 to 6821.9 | 5.9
